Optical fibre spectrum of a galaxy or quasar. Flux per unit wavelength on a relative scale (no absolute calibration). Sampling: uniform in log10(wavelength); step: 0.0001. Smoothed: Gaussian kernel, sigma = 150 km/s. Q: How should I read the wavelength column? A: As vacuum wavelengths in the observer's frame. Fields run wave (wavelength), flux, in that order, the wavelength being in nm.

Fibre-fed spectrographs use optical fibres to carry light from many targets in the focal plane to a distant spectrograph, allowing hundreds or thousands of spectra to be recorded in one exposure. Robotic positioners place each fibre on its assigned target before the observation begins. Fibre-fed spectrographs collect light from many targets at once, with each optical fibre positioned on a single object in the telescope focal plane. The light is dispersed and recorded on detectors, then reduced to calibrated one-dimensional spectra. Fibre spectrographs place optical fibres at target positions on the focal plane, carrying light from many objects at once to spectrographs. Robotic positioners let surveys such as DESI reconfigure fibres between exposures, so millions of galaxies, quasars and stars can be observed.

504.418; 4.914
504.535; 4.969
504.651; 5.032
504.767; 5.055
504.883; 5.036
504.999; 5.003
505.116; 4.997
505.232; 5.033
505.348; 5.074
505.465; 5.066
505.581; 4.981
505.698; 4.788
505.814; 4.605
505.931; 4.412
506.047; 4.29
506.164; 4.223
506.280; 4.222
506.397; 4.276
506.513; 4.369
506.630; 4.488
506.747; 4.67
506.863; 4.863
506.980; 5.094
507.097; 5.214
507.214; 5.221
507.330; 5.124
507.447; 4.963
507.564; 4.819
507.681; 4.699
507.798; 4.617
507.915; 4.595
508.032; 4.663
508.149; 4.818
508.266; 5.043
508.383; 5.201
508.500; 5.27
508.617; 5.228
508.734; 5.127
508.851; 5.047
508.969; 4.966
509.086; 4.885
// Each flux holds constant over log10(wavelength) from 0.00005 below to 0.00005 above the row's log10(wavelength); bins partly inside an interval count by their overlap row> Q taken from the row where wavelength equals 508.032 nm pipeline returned 4.663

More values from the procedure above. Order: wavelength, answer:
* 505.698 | 4.788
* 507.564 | 4.819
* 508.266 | 5.043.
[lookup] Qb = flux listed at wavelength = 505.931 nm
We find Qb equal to 4.412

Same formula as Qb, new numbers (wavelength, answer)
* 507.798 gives 4.617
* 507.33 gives 5.124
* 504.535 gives 4.969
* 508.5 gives 5.27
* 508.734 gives 5.127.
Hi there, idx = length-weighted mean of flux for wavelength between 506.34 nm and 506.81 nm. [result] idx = 4.46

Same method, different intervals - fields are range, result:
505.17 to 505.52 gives 5.06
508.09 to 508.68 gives 5.11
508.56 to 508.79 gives 5.18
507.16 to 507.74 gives 4.97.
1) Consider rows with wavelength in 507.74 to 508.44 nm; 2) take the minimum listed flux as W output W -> 4.595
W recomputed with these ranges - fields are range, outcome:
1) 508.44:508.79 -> 5.127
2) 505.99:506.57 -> 4.222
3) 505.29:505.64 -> 4.981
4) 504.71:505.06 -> 5.003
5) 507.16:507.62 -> 4.819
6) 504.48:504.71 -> 4.969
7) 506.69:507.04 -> 4.67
